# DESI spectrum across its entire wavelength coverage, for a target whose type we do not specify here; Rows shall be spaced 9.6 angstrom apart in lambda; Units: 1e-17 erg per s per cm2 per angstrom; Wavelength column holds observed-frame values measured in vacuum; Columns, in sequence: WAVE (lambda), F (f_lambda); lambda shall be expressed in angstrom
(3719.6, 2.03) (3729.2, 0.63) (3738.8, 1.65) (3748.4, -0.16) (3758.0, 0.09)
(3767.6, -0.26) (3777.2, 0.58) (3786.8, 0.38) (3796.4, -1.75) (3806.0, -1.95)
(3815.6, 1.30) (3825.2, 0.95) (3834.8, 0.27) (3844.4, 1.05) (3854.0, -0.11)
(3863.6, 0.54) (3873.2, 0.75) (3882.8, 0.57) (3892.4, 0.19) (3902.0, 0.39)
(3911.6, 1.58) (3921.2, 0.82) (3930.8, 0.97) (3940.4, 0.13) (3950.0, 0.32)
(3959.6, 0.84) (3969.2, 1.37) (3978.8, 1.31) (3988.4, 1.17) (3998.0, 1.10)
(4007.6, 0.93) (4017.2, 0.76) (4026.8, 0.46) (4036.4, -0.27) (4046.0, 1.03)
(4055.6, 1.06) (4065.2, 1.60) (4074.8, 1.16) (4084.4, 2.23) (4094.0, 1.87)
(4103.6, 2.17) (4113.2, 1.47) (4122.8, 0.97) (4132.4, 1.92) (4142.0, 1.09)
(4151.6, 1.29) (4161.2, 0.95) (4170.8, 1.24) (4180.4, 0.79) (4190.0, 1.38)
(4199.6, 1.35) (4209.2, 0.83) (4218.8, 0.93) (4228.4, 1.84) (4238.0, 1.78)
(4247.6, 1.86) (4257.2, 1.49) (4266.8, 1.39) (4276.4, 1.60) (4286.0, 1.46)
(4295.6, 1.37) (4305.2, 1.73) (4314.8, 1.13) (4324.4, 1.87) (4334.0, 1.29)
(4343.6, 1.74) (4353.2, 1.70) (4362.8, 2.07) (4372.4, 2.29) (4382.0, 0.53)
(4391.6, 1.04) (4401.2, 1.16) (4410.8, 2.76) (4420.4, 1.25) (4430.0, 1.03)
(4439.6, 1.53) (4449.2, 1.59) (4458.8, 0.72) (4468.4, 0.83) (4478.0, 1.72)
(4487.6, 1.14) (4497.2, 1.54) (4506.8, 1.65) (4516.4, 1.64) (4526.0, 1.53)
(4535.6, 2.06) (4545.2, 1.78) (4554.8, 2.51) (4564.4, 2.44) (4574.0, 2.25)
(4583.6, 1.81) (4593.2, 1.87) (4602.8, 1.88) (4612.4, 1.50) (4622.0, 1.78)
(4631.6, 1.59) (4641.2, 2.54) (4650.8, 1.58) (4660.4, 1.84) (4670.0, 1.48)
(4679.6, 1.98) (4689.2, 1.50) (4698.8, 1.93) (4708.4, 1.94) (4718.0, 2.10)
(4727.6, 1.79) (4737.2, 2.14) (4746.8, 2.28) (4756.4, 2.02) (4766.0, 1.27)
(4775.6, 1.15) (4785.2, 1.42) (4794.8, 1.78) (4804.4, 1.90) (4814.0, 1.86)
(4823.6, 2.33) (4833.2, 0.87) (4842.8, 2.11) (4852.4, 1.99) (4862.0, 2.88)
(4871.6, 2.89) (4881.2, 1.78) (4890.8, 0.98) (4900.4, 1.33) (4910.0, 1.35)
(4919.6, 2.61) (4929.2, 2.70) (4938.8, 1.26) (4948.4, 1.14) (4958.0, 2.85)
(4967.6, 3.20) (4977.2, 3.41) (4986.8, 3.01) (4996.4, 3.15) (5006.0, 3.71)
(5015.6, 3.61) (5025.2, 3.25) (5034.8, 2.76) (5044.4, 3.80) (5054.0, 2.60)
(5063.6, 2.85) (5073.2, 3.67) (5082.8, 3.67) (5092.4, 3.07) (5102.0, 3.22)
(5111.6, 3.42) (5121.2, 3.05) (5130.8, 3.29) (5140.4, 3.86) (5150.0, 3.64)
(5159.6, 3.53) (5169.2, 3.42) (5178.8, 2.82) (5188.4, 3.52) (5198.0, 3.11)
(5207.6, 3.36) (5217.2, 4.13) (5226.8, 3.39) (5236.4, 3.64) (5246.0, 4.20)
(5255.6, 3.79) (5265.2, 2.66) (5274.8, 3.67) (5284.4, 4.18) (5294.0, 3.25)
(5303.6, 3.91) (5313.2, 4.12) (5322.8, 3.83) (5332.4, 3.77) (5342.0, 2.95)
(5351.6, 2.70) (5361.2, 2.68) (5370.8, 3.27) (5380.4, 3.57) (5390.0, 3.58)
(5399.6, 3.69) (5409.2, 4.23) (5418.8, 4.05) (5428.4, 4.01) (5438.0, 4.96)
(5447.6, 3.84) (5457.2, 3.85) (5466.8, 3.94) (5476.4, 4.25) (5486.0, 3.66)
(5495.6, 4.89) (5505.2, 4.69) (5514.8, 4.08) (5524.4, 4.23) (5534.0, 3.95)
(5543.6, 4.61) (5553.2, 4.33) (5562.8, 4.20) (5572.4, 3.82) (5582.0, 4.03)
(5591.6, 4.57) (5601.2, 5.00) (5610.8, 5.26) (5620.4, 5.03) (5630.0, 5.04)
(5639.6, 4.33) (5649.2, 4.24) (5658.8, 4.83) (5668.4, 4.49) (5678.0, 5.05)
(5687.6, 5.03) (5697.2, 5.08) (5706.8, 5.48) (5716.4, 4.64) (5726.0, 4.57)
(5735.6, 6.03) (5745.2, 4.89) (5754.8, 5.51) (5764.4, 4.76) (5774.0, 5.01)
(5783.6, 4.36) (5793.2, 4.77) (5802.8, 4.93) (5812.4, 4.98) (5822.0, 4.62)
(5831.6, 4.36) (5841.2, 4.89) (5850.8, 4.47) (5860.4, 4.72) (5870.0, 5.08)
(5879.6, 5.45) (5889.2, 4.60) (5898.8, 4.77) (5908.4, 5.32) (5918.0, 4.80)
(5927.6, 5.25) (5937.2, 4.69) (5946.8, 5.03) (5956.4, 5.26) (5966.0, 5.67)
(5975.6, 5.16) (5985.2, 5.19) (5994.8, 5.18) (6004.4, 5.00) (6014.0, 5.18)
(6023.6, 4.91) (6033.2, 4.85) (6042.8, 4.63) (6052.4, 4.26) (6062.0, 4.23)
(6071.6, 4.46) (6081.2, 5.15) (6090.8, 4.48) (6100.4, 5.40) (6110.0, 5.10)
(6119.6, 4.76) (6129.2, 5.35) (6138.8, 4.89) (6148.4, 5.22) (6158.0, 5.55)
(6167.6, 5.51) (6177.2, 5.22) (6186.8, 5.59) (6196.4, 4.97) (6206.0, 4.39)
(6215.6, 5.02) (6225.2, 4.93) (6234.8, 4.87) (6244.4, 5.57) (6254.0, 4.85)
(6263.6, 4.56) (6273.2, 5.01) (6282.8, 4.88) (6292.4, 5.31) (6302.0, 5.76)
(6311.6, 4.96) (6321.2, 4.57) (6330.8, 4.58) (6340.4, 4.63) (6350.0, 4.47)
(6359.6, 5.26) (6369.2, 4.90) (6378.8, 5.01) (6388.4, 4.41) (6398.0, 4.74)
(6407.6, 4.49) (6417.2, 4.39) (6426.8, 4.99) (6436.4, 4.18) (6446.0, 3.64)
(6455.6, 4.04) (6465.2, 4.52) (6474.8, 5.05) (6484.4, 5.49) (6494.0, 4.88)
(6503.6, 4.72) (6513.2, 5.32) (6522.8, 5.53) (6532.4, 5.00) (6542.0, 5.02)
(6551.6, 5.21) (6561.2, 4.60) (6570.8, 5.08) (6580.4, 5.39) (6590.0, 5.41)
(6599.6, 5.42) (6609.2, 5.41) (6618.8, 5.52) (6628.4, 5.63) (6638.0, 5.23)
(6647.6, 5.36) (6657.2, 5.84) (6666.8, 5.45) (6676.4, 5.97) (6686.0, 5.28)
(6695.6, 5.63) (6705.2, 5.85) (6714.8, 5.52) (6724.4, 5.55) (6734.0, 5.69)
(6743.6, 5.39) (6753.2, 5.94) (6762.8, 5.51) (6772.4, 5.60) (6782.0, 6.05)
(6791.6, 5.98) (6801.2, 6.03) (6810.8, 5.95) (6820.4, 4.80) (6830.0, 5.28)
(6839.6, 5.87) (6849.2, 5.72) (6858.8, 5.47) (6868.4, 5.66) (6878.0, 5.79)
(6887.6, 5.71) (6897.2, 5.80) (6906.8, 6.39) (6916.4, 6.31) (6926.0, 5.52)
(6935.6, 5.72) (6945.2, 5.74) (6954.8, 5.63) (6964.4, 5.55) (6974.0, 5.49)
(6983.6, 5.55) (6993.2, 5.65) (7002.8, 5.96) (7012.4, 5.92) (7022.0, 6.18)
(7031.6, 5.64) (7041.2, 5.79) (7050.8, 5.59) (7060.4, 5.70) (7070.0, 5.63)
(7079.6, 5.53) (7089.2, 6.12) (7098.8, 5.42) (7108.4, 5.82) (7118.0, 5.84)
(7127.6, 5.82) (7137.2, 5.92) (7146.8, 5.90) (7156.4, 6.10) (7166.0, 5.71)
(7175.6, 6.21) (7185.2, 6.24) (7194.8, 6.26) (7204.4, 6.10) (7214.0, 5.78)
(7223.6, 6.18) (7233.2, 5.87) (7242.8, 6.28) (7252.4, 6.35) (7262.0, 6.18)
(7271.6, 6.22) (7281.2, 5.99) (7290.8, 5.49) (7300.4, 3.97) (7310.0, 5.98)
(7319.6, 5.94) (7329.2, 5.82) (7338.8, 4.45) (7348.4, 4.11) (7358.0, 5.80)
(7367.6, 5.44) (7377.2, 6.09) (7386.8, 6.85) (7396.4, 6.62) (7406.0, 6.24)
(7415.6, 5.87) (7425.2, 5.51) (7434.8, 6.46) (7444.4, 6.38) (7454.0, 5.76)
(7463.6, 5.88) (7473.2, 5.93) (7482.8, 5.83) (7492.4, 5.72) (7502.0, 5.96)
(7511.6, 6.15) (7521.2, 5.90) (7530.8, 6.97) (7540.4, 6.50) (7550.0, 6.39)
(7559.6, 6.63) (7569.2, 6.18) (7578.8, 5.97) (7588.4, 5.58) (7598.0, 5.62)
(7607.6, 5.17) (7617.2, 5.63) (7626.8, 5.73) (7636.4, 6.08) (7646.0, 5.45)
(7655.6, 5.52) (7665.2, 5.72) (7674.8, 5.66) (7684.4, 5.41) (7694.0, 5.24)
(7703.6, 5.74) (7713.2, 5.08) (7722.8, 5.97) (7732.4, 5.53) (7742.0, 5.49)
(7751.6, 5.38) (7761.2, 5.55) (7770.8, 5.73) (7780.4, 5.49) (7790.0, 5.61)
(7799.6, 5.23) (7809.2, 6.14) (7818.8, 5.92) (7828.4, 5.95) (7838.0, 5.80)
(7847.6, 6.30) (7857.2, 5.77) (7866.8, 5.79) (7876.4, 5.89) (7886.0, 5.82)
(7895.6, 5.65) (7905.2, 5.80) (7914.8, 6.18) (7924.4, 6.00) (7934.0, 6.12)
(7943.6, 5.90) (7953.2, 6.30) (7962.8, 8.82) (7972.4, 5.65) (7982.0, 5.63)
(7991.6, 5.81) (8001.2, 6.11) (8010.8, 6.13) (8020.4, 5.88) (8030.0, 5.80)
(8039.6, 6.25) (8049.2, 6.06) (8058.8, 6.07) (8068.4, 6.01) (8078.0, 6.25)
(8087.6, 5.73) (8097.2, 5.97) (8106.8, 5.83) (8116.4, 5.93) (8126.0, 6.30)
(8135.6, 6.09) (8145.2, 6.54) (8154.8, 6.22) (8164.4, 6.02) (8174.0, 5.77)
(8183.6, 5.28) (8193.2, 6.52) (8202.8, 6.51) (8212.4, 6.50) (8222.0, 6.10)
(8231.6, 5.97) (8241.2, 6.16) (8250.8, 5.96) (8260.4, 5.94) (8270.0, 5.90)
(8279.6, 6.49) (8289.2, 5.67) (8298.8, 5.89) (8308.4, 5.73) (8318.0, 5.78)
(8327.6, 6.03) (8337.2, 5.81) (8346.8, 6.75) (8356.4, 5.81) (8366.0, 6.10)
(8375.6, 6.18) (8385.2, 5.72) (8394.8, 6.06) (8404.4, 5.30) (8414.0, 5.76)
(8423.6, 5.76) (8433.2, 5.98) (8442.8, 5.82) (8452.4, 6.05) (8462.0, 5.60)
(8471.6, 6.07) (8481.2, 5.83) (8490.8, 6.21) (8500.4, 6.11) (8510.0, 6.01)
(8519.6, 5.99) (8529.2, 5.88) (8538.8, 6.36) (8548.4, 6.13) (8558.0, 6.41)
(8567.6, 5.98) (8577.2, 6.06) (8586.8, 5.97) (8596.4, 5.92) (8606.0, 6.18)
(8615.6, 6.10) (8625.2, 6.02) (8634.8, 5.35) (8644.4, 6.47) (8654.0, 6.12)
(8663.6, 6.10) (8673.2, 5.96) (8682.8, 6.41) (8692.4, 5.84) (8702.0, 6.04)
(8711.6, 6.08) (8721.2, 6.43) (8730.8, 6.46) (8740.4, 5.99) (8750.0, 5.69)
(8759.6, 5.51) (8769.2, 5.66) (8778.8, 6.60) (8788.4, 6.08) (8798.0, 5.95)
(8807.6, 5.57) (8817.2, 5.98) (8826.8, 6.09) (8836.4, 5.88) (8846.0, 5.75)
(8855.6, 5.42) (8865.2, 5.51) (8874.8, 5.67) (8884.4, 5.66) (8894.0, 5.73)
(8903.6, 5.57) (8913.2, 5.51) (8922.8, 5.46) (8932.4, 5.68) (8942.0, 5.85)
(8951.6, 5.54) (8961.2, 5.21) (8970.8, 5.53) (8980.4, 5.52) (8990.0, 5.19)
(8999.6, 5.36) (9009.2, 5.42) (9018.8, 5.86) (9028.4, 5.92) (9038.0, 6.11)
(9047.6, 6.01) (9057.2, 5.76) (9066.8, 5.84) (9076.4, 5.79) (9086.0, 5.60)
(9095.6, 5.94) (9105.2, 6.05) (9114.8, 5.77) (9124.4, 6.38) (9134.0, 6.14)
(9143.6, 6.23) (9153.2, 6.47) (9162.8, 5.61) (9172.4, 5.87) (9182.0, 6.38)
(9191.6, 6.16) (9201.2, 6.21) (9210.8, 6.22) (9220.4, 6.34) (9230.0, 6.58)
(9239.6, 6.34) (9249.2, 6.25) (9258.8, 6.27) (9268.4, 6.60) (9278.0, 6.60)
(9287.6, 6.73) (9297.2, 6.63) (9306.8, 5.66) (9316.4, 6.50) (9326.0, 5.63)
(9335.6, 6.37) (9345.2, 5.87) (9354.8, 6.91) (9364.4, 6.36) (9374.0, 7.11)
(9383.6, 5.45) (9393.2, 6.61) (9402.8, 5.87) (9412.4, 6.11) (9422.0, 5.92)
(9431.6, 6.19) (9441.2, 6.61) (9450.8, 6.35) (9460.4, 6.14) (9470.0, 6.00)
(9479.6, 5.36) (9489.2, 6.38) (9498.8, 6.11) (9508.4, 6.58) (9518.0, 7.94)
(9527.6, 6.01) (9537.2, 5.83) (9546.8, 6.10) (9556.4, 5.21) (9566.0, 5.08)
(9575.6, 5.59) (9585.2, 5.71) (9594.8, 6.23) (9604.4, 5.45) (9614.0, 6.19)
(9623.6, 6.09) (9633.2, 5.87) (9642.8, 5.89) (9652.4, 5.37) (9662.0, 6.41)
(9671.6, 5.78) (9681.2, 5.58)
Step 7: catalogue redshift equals 0.25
